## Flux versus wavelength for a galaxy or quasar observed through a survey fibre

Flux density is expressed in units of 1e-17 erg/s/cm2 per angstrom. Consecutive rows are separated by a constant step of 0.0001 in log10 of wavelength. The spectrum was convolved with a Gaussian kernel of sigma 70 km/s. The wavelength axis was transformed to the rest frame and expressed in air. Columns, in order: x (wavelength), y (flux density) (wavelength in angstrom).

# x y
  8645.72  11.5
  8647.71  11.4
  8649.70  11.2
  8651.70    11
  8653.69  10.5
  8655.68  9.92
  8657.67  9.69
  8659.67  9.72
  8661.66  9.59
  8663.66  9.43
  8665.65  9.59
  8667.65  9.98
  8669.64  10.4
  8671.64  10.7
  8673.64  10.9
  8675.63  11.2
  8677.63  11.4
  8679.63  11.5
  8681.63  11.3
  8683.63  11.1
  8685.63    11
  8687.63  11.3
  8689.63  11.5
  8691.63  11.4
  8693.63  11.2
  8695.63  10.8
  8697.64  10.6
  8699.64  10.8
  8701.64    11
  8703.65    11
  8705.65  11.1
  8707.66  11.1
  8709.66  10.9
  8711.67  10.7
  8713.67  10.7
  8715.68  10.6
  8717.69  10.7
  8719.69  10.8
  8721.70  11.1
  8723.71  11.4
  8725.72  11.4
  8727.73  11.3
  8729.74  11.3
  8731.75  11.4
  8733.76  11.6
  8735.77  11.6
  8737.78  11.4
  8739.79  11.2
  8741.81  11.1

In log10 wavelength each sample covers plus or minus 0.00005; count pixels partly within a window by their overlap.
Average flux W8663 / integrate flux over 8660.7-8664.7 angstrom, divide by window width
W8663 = 9.51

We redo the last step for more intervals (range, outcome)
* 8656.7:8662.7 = 9.65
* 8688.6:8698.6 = 11.1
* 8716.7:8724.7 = 11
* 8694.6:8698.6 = 10.7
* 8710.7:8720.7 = 10.7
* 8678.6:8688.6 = 11.2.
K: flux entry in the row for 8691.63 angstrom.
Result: 11.4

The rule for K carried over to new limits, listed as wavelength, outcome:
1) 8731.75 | 11.4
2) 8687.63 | 11.3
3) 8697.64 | 10.6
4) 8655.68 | 9.92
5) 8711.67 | 10.7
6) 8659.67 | 9.72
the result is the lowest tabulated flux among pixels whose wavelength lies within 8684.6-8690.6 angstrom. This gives 11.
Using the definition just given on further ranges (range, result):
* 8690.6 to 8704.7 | 10.6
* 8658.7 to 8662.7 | 9.59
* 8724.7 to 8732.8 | 11.3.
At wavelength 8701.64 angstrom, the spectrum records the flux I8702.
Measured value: 11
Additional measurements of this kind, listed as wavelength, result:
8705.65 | 11.1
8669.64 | 10.4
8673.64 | 10.9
